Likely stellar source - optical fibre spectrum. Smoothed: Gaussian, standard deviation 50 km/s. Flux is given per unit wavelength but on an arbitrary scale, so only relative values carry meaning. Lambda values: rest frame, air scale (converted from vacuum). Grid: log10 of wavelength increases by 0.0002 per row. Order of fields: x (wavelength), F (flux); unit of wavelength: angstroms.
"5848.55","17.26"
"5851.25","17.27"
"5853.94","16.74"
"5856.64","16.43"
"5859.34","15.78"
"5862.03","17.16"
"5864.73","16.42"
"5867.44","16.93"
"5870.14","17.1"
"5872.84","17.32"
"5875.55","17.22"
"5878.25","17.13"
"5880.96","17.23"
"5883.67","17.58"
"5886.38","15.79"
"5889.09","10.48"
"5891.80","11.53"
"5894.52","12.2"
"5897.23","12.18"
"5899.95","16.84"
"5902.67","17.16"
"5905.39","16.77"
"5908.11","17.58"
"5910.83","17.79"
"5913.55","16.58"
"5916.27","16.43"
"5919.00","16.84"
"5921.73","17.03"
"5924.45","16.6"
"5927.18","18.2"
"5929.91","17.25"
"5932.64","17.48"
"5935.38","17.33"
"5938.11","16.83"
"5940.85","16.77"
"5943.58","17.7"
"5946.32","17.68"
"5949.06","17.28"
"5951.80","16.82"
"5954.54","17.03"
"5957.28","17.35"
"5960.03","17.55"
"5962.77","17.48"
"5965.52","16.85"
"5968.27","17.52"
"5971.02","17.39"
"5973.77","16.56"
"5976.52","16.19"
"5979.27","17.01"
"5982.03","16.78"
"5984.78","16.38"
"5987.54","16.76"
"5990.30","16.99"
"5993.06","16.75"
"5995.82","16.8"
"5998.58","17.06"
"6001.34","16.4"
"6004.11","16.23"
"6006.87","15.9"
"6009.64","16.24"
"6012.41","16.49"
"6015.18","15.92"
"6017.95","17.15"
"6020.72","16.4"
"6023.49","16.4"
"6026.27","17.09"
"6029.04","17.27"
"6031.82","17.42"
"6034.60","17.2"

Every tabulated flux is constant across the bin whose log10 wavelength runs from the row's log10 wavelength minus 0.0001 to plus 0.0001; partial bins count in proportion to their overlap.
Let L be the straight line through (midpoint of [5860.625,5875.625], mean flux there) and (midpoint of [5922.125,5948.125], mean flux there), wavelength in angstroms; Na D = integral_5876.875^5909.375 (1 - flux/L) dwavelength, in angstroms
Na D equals 3.6 angstroms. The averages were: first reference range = 17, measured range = 15.2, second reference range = 17.3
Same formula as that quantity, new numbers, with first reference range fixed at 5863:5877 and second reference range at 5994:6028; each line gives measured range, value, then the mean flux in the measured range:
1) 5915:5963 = -1.2 angstroms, 17.2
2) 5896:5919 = 0.6 angstroms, 16.5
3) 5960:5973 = -0.5 angstroms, 17.3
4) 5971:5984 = -0.1 angstroms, 16.7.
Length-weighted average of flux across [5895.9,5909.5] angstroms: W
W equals 16.1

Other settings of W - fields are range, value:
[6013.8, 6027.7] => 16.6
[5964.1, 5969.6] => 17.2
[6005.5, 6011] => 16.1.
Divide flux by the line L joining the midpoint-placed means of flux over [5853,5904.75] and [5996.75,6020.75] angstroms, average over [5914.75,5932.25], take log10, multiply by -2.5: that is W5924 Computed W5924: -0.07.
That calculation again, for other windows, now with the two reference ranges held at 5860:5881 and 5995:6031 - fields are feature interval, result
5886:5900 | 0.32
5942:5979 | -0.03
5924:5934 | -0.04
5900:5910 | -0.02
